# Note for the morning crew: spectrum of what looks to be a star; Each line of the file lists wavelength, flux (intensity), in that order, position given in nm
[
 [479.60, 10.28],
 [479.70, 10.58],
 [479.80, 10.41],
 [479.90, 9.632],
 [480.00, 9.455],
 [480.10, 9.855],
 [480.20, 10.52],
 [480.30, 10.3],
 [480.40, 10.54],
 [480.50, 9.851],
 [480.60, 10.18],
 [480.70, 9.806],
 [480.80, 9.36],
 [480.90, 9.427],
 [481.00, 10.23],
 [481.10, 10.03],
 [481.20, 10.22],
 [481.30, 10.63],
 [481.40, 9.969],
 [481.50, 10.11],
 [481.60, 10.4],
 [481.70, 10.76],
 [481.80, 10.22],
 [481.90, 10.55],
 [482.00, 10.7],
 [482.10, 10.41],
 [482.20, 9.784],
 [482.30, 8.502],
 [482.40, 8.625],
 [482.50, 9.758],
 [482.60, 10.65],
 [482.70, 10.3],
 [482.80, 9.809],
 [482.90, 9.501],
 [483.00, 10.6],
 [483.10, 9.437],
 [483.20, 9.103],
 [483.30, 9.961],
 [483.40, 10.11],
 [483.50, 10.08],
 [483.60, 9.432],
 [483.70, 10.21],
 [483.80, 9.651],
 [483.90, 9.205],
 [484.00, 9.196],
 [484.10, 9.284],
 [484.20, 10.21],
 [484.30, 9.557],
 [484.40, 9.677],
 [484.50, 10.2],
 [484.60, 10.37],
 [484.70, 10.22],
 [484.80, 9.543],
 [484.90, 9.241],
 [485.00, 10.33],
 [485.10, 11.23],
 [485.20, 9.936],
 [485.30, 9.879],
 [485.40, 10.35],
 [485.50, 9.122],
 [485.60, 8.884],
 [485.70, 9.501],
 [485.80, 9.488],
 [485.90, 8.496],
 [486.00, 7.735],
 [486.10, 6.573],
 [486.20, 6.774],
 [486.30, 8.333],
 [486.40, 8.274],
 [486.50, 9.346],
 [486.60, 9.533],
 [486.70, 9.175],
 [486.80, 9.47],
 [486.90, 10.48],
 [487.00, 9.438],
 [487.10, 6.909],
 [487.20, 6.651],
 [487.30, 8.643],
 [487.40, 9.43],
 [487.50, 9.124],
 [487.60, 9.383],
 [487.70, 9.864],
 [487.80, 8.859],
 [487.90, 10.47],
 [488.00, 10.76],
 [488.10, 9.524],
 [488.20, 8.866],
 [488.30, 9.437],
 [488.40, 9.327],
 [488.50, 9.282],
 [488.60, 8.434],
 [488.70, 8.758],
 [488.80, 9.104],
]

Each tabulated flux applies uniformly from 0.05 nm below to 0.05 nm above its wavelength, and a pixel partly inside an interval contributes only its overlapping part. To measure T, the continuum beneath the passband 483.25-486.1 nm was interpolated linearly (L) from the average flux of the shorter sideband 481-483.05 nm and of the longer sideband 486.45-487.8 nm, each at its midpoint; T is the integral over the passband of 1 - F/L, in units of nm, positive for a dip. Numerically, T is -0.027 nm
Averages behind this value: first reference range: 10.1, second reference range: 9.03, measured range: 9.63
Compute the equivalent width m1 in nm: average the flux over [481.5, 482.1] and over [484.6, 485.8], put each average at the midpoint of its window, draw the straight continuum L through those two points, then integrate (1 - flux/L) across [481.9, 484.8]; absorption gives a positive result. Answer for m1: 0.11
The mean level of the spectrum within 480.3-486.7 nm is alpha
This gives 9.67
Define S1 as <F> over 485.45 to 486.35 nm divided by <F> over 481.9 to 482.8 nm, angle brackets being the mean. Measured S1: 0.84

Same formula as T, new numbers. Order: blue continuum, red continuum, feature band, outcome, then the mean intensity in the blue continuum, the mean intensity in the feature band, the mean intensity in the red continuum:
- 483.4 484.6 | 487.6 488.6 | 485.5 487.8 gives 0.21 nm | 9.75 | 8.72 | 9.53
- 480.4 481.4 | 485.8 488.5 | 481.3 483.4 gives -0.05 nm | 10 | 9.98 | 8.9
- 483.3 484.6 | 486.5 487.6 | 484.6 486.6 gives 0.04 nm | 9.77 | 9.16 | 8.93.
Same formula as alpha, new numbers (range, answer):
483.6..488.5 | 9.3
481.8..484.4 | 9.79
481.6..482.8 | 10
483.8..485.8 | 9.78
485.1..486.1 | 9.23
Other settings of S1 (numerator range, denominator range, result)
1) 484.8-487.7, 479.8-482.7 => 0.90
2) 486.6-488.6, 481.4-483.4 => 0.92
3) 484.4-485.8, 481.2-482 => 0.95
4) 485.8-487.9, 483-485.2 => 0.88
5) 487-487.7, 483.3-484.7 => 0.87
